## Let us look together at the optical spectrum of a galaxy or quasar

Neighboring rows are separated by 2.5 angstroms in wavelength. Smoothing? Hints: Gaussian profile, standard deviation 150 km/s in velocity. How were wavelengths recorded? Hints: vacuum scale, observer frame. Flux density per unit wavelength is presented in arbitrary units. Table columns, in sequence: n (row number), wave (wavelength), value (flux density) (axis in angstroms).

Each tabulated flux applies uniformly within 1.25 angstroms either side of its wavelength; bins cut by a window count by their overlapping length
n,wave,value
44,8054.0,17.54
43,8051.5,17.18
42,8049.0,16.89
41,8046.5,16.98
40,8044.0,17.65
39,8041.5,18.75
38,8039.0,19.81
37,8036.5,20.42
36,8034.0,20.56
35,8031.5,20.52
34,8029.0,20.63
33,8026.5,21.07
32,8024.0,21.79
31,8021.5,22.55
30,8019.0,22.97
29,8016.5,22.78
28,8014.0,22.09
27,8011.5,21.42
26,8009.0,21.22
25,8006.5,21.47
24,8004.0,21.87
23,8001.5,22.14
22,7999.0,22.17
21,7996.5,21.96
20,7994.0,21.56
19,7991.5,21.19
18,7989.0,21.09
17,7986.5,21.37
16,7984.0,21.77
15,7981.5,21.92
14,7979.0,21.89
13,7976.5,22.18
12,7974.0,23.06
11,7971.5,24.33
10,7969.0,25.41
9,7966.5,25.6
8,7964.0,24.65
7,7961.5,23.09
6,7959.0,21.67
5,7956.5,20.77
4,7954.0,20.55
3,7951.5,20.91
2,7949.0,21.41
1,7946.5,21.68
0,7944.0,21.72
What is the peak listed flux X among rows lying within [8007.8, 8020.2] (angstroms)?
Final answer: 22.97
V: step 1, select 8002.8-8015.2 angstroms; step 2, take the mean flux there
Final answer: 21.6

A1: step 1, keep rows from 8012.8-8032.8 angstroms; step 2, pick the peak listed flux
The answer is 22.97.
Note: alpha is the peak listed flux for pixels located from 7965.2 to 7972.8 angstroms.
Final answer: 25.6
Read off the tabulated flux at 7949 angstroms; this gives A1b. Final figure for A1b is 21.41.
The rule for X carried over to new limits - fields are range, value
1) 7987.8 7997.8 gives 21.96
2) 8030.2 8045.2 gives 20.56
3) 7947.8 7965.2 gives 24.65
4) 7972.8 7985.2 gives 23.06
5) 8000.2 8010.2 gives 22.14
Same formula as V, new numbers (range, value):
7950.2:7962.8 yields 21.4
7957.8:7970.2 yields 24.1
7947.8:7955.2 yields 21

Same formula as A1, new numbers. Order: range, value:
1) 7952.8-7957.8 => 20.77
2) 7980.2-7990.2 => 21.92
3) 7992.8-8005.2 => 22.17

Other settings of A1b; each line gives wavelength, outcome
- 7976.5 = 22.18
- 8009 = 21.22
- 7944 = 21.72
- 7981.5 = 21.92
